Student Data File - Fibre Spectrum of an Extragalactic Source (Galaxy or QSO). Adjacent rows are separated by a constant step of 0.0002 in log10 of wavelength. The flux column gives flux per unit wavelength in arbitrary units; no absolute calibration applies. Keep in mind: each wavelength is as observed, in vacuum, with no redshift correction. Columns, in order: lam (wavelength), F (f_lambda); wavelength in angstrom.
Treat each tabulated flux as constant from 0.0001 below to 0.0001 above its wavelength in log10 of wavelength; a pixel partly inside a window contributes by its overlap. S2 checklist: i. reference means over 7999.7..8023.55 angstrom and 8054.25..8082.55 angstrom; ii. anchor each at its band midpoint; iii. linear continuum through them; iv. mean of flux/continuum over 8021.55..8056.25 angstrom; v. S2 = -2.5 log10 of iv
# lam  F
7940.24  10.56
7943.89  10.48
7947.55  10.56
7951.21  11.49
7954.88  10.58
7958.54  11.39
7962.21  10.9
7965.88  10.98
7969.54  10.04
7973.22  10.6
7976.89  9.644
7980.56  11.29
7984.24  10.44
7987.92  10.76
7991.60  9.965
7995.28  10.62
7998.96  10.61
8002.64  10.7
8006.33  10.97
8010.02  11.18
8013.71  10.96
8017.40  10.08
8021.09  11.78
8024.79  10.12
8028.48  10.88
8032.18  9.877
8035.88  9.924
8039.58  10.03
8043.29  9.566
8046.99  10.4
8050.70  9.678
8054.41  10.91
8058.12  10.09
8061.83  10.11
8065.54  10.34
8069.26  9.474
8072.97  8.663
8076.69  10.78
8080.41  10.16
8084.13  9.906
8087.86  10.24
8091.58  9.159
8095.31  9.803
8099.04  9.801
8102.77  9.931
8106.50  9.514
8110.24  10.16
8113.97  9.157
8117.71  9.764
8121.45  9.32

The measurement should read 0.03 mag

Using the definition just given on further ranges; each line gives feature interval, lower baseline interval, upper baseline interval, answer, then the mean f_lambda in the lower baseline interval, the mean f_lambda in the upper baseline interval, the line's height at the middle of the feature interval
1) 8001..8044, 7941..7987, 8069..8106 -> -0.03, 10.7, 9.8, 10.3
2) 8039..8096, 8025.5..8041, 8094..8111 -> 0.00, 10.2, 9.82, 10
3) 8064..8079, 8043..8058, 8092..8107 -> 0.02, 10.2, 9.73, 9.99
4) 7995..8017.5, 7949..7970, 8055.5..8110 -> -0.03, 10.9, 9.88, 10.5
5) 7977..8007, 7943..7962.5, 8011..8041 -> 0.01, 10.9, 10.5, 10.7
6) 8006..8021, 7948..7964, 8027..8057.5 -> -0.05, 11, 10.1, 10.4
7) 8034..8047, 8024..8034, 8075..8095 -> 0.04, 10.3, 10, 10.3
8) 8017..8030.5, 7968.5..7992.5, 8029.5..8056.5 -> -0.06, 10.4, 10.1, 10.2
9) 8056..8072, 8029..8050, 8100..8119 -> -0.01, 10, 9.71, 9.9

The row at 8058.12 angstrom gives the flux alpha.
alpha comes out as 10.09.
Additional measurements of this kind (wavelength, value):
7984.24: 10.44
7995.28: 10.62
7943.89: 10.48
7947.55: 10.56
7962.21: 10.9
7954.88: 10.58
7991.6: 9.965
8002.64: 10.7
